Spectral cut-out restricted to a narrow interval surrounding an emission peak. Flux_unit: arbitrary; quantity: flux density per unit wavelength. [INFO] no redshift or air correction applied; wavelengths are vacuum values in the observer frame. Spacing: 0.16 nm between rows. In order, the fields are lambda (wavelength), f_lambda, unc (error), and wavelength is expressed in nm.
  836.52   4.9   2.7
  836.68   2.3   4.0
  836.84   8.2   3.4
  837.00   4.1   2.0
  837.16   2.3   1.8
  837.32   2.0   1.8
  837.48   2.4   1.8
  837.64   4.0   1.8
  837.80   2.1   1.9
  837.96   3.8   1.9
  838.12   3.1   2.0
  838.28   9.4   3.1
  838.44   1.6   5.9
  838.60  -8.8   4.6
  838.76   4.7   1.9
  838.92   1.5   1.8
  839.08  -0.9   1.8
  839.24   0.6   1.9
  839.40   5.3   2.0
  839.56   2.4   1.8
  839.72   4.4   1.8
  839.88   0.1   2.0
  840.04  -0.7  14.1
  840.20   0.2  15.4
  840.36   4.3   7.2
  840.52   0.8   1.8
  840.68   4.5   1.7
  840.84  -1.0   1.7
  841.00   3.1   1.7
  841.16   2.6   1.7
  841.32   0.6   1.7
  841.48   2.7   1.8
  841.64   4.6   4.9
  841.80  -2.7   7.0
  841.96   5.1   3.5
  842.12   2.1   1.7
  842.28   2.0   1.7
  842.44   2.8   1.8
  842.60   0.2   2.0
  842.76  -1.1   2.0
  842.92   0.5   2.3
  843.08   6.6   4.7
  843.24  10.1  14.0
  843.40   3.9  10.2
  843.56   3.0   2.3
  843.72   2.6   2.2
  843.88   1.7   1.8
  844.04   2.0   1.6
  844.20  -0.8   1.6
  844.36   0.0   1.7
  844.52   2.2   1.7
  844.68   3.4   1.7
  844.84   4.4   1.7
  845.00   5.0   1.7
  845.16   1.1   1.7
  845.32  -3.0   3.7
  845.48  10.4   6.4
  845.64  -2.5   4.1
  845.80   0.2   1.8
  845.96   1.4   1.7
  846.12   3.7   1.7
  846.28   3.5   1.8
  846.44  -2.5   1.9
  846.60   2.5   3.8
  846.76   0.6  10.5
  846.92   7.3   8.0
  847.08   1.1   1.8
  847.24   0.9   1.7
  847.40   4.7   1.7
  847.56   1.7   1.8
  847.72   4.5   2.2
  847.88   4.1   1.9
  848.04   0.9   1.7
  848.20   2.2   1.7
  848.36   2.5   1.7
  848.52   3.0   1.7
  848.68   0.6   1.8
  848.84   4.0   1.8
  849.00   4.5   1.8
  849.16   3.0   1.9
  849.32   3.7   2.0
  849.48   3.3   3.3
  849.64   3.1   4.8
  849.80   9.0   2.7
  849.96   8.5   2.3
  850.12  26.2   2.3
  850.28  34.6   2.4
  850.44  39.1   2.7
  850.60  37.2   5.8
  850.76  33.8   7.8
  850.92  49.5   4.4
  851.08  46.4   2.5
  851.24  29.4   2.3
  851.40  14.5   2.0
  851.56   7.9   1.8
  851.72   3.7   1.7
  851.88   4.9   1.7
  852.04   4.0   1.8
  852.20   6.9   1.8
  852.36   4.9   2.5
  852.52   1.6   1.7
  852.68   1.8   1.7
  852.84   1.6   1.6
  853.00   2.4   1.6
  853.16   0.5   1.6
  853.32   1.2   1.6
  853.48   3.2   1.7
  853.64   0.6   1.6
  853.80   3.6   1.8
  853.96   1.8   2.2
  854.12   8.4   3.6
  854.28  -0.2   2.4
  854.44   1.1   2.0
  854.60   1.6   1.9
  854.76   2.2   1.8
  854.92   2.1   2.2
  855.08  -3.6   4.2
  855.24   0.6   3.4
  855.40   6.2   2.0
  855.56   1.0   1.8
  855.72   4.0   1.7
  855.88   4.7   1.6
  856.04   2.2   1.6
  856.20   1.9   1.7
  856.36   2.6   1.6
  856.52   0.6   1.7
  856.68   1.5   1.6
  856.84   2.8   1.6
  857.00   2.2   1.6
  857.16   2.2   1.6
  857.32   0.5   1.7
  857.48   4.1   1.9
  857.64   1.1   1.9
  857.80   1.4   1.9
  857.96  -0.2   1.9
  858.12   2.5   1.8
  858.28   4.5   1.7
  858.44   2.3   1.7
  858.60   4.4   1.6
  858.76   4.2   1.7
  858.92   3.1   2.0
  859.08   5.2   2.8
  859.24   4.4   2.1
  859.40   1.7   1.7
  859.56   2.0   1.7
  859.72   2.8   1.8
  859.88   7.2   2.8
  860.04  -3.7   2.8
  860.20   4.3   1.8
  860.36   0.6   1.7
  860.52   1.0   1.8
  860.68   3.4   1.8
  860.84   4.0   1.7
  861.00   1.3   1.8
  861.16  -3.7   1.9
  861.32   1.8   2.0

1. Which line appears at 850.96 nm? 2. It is [O II] 3727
